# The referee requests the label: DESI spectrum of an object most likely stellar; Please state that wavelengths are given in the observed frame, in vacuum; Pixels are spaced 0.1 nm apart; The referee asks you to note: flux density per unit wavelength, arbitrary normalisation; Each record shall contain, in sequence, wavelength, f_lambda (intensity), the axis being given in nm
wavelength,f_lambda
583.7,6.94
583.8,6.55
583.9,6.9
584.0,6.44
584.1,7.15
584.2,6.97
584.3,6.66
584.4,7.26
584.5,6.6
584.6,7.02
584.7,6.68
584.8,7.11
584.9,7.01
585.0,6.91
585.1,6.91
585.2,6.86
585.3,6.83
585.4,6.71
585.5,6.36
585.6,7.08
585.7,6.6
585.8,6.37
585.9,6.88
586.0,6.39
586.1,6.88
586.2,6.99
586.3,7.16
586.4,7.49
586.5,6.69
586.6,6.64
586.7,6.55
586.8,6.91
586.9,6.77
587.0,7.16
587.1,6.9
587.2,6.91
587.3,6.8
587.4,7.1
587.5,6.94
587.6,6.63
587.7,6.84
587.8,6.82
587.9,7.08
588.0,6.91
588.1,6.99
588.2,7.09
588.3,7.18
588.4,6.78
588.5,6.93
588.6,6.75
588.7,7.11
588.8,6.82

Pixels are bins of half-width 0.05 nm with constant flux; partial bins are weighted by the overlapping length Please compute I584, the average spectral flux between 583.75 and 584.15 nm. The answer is 6.76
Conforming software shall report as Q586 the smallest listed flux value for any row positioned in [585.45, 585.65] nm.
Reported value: 6.36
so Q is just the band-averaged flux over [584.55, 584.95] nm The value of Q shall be 6.96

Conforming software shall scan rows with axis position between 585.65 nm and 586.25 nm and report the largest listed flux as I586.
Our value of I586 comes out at 6.99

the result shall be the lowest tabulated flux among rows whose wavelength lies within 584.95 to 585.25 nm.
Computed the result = 6.86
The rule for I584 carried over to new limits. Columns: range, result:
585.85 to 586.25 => 6.79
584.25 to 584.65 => 6.88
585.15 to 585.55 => 6.69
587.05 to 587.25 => 6.91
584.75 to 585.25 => 6.96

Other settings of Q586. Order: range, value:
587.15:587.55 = 6.8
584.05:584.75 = 6.6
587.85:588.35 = 6.91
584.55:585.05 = 6.68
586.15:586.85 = 6.55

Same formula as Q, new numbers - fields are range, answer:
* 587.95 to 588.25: 7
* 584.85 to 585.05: 6.96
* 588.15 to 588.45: 7.02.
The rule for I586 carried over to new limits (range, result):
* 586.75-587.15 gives 7.16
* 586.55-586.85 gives 6.91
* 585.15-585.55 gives 6.86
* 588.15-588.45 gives 7.18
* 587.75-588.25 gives 7.09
